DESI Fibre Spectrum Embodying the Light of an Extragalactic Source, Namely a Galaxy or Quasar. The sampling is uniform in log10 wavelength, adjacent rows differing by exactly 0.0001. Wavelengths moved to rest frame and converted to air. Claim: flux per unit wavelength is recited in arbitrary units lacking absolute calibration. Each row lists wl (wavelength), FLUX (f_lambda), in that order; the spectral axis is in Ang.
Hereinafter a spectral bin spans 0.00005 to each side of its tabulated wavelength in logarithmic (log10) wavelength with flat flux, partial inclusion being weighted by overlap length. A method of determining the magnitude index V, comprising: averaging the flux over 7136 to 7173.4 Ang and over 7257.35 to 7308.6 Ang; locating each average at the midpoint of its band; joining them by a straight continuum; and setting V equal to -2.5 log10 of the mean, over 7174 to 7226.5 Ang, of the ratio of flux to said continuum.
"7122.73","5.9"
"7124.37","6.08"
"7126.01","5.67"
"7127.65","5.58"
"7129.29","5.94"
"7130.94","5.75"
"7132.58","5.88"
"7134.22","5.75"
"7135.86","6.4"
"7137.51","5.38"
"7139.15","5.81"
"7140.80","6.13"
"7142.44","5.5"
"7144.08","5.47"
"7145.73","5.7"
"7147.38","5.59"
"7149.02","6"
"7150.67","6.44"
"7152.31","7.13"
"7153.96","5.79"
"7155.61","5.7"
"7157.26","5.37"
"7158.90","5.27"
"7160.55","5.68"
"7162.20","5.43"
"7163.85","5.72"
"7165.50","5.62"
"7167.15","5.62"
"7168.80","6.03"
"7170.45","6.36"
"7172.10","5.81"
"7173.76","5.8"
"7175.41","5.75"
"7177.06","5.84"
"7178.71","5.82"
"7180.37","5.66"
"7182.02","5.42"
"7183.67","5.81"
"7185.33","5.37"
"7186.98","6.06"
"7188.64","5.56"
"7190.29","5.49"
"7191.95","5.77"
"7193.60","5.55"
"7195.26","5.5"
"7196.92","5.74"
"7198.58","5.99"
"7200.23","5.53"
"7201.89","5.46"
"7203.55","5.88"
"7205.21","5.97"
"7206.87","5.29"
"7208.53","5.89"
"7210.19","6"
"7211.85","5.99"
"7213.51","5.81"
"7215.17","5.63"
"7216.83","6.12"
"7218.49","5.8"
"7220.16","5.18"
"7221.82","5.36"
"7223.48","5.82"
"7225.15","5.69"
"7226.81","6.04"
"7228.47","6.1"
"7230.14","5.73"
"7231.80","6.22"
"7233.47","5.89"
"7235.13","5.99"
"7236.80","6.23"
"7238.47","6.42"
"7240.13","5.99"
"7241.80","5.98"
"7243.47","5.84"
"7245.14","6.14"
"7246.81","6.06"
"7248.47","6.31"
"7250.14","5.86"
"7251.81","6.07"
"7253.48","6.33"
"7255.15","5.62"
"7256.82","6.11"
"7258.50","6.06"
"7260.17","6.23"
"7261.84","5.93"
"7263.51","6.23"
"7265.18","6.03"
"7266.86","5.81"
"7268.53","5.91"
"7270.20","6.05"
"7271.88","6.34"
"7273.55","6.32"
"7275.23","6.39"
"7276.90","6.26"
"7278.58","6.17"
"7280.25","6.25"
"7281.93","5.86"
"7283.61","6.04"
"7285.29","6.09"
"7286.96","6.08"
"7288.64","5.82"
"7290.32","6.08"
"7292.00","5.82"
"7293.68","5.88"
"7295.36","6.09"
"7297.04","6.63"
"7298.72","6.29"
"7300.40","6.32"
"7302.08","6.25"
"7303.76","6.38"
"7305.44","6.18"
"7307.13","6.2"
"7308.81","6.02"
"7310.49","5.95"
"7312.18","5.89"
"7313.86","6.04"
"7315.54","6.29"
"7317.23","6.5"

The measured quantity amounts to 0.04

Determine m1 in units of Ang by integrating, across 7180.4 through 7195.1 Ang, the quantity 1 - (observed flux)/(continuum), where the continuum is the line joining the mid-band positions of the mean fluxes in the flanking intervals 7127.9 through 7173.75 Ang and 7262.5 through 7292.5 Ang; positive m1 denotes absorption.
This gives 0.7 Ang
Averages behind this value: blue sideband 5.82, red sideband 6.09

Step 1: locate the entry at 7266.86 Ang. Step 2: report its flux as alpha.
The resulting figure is 5.81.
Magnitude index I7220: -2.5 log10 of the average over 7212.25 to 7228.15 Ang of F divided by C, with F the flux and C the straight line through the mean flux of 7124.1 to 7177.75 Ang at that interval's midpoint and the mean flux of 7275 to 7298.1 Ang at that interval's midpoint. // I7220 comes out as 0.041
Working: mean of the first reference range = 5.81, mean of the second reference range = 6.1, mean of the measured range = 5.74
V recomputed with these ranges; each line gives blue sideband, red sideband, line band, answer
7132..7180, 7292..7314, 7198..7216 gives 0.03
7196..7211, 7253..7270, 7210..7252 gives -0.01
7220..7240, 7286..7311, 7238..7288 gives -0.01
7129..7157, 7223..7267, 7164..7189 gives 0.03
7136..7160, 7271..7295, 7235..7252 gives -0.01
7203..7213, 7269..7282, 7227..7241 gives -0.02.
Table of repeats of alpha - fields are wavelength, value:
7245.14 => 6.14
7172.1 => 5.81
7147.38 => 5.59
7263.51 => 6.23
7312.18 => 5.89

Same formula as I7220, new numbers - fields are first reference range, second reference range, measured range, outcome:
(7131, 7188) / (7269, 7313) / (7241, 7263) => 0.00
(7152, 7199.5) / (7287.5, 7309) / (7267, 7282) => -0.02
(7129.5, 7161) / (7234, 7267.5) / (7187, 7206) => 0.05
